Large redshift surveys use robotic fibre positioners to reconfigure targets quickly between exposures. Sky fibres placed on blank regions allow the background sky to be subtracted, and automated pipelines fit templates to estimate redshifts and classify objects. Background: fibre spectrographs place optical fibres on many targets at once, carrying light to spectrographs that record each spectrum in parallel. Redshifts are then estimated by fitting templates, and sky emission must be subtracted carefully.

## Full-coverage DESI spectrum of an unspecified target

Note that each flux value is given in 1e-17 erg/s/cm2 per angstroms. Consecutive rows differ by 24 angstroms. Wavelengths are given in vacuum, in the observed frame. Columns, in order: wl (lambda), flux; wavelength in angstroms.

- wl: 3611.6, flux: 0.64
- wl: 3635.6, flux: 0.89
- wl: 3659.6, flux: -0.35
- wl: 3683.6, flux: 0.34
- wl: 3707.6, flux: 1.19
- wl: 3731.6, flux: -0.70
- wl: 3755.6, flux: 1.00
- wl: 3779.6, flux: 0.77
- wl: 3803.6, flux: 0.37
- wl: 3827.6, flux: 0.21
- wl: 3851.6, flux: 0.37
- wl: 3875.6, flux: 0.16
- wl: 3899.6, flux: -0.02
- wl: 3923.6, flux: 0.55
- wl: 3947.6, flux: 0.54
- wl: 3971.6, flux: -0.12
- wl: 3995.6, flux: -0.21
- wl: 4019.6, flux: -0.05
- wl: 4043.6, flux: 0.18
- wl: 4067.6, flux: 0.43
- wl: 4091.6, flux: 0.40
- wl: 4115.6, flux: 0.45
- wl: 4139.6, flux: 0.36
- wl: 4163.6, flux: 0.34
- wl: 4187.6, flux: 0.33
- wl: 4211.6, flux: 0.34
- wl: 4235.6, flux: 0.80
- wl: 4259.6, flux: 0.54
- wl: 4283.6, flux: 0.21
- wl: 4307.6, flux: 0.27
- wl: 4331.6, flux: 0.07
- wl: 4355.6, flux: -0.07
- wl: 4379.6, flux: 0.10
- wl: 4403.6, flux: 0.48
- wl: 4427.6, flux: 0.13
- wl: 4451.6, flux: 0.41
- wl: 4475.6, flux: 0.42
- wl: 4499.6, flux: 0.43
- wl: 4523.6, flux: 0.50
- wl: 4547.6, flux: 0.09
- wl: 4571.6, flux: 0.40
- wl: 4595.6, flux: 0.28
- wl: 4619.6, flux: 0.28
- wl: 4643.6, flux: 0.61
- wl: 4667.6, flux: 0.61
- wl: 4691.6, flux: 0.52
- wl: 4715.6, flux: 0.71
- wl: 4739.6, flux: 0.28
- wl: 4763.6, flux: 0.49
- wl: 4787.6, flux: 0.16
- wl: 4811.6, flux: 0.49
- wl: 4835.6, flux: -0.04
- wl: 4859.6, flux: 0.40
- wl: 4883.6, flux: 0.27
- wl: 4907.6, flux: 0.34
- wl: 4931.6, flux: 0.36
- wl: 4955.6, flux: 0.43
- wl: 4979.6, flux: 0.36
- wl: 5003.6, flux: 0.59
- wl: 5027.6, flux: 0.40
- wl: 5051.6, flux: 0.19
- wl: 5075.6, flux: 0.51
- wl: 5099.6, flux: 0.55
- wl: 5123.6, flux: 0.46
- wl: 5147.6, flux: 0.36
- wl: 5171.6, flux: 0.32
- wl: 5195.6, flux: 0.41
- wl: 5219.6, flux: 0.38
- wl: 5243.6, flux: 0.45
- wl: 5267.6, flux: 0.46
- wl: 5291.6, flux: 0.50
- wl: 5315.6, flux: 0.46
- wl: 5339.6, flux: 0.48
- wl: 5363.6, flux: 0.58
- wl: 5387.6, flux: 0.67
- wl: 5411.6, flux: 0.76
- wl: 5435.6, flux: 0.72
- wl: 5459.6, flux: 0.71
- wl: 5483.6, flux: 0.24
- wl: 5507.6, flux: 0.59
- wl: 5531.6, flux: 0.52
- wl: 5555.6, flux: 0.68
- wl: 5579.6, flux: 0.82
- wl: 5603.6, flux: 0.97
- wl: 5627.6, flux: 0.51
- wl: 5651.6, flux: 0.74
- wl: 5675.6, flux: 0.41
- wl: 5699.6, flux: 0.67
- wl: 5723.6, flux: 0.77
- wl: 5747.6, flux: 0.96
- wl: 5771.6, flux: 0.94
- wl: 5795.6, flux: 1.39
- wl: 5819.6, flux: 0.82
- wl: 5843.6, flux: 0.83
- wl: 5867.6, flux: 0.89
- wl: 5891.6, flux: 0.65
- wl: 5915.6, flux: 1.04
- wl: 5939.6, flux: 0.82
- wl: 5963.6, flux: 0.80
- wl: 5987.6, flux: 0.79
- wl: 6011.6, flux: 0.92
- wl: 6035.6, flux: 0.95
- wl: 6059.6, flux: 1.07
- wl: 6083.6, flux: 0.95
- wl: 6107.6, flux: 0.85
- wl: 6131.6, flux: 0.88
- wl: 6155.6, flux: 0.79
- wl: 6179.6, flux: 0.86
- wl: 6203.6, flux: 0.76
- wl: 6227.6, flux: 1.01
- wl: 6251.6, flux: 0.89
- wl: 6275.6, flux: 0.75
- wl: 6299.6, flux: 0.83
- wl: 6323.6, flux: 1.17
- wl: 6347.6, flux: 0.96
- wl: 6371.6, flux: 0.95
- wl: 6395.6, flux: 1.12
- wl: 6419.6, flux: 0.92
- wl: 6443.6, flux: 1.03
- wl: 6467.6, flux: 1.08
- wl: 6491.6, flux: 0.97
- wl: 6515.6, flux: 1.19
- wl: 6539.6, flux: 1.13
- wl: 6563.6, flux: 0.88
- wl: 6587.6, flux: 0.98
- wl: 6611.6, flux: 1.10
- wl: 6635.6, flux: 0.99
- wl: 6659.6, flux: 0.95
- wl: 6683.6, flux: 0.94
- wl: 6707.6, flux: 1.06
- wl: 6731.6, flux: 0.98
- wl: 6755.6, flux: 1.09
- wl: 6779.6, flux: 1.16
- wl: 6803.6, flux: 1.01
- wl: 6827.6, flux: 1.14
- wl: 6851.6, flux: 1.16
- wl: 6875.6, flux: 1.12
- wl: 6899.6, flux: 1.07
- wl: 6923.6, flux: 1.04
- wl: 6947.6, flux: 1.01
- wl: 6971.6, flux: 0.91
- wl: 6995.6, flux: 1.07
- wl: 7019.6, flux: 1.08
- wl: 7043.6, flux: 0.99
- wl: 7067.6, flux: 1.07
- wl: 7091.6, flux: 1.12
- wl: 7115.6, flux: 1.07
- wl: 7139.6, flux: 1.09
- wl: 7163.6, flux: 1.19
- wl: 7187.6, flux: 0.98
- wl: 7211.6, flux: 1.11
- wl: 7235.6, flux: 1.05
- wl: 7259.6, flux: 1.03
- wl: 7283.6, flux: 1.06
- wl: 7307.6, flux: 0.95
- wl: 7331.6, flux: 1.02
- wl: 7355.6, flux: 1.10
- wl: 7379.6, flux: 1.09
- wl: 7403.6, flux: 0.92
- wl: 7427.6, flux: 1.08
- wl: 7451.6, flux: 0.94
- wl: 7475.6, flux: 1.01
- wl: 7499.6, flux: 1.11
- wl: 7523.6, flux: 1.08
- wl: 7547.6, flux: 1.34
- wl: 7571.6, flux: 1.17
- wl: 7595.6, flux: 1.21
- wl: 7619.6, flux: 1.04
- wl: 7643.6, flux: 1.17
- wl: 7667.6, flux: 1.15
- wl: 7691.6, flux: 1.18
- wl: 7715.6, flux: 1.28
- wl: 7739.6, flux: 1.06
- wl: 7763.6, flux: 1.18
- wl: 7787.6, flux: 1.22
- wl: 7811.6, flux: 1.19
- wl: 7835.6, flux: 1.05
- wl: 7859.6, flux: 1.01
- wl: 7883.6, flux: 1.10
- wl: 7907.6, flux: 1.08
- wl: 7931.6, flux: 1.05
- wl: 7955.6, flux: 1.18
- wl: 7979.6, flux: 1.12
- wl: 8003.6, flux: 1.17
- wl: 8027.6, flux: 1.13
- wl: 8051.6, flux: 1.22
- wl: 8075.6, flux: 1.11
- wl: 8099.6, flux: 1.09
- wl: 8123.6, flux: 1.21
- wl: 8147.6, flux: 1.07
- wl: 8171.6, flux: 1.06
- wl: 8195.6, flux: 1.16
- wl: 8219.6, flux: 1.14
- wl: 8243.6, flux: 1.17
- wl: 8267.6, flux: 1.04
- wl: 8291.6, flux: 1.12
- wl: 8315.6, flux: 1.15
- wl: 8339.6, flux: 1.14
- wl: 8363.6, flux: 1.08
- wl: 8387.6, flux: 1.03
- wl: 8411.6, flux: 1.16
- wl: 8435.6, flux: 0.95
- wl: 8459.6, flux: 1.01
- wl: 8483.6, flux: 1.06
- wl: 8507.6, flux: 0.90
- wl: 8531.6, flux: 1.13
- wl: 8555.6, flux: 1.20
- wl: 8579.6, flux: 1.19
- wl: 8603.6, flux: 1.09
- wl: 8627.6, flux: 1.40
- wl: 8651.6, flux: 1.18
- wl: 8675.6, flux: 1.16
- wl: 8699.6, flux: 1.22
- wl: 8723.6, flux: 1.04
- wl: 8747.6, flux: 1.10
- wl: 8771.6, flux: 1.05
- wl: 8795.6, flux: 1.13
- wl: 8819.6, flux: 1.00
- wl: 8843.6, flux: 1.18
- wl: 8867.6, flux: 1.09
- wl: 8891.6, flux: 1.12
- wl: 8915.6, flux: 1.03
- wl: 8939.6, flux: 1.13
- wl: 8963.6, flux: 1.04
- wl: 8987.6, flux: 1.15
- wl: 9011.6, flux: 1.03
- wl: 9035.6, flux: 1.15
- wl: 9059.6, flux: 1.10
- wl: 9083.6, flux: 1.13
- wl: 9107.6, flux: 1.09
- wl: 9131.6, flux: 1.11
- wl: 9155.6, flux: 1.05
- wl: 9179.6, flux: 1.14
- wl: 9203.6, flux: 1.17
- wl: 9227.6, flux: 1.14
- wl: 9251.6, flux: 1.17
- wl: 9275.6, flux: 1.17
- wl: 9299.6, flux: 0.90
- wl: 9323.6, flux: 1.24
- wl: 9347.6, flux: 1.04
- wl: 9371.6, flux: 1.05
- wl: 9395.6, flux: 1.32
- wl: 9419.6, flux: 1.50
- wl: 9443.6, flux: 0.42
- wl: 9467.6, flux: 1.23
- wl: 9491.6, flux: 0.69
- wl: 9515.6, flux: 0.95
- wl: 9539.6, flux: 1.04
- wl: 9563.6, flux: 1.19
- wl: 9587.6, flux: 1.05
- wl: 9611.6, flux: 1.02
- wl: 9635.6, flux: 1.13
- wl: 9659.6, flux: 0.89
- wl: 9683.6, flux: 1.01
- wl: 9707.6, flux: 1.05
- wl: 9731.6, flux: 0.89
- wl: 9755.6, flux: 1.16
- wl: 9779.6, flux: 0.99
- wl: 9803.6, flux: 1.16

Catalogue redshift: 0.430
